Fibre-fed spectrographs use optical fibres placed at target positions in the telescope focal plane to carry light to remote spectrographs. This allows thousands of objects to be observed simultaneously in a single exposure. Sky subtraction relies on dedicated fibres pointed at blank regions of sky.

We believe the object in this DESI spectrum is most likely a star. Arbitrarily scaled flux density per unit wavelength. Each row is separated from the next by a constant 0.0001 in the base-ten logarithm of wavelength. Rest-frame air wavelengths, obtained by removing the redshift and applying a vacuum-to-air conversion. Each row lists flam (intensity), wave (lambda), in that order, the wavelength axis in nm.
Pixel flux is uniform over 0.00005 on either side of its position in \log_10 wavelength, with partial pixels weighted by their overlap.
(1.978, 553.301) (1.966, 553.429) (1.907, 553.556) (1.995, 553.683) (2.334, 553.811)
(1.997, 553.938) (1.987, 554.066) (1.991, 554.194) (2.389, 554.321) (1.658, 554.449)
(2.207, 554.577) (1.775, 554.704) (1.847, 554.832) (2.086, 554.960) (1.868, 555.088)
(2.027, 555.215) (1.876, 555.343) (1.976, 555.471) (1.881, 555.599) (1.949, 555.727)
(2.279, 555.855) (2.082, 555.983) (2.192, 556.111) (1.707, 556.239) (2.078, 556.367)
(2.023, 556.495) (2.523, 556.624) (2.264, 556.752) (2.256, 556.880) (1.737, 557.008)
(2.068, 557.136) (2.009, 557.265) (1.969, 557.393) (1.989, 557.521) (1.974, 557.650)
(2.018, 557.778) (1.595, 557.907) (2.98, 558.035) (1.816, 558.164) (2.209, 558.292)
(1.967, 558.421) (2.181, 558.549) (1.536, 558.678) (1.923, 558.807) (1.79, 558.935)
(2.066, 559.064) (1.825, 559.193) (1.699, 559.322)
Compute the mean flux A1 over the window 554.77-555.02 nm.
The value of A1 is 1.96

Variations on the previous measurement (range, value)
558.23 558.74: 1.97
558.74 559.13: 1.92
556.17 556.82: 2.12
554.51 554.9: 1.94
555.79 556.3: 2.07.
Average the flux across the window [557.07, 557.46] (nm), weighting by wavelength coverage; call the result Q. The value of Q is 2.01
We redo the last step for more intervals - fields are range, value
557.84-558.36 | 2.15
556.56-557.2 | 2.17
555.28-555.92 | 1.99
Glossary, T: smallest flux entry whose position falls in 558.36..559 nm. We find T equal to 1.536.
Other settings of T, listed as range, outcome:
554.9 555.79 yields 1.868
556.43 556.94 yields 2.023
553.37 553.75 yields 1.907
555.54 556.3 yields 1.707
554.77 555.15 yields 1.847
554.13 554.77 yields 1.658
